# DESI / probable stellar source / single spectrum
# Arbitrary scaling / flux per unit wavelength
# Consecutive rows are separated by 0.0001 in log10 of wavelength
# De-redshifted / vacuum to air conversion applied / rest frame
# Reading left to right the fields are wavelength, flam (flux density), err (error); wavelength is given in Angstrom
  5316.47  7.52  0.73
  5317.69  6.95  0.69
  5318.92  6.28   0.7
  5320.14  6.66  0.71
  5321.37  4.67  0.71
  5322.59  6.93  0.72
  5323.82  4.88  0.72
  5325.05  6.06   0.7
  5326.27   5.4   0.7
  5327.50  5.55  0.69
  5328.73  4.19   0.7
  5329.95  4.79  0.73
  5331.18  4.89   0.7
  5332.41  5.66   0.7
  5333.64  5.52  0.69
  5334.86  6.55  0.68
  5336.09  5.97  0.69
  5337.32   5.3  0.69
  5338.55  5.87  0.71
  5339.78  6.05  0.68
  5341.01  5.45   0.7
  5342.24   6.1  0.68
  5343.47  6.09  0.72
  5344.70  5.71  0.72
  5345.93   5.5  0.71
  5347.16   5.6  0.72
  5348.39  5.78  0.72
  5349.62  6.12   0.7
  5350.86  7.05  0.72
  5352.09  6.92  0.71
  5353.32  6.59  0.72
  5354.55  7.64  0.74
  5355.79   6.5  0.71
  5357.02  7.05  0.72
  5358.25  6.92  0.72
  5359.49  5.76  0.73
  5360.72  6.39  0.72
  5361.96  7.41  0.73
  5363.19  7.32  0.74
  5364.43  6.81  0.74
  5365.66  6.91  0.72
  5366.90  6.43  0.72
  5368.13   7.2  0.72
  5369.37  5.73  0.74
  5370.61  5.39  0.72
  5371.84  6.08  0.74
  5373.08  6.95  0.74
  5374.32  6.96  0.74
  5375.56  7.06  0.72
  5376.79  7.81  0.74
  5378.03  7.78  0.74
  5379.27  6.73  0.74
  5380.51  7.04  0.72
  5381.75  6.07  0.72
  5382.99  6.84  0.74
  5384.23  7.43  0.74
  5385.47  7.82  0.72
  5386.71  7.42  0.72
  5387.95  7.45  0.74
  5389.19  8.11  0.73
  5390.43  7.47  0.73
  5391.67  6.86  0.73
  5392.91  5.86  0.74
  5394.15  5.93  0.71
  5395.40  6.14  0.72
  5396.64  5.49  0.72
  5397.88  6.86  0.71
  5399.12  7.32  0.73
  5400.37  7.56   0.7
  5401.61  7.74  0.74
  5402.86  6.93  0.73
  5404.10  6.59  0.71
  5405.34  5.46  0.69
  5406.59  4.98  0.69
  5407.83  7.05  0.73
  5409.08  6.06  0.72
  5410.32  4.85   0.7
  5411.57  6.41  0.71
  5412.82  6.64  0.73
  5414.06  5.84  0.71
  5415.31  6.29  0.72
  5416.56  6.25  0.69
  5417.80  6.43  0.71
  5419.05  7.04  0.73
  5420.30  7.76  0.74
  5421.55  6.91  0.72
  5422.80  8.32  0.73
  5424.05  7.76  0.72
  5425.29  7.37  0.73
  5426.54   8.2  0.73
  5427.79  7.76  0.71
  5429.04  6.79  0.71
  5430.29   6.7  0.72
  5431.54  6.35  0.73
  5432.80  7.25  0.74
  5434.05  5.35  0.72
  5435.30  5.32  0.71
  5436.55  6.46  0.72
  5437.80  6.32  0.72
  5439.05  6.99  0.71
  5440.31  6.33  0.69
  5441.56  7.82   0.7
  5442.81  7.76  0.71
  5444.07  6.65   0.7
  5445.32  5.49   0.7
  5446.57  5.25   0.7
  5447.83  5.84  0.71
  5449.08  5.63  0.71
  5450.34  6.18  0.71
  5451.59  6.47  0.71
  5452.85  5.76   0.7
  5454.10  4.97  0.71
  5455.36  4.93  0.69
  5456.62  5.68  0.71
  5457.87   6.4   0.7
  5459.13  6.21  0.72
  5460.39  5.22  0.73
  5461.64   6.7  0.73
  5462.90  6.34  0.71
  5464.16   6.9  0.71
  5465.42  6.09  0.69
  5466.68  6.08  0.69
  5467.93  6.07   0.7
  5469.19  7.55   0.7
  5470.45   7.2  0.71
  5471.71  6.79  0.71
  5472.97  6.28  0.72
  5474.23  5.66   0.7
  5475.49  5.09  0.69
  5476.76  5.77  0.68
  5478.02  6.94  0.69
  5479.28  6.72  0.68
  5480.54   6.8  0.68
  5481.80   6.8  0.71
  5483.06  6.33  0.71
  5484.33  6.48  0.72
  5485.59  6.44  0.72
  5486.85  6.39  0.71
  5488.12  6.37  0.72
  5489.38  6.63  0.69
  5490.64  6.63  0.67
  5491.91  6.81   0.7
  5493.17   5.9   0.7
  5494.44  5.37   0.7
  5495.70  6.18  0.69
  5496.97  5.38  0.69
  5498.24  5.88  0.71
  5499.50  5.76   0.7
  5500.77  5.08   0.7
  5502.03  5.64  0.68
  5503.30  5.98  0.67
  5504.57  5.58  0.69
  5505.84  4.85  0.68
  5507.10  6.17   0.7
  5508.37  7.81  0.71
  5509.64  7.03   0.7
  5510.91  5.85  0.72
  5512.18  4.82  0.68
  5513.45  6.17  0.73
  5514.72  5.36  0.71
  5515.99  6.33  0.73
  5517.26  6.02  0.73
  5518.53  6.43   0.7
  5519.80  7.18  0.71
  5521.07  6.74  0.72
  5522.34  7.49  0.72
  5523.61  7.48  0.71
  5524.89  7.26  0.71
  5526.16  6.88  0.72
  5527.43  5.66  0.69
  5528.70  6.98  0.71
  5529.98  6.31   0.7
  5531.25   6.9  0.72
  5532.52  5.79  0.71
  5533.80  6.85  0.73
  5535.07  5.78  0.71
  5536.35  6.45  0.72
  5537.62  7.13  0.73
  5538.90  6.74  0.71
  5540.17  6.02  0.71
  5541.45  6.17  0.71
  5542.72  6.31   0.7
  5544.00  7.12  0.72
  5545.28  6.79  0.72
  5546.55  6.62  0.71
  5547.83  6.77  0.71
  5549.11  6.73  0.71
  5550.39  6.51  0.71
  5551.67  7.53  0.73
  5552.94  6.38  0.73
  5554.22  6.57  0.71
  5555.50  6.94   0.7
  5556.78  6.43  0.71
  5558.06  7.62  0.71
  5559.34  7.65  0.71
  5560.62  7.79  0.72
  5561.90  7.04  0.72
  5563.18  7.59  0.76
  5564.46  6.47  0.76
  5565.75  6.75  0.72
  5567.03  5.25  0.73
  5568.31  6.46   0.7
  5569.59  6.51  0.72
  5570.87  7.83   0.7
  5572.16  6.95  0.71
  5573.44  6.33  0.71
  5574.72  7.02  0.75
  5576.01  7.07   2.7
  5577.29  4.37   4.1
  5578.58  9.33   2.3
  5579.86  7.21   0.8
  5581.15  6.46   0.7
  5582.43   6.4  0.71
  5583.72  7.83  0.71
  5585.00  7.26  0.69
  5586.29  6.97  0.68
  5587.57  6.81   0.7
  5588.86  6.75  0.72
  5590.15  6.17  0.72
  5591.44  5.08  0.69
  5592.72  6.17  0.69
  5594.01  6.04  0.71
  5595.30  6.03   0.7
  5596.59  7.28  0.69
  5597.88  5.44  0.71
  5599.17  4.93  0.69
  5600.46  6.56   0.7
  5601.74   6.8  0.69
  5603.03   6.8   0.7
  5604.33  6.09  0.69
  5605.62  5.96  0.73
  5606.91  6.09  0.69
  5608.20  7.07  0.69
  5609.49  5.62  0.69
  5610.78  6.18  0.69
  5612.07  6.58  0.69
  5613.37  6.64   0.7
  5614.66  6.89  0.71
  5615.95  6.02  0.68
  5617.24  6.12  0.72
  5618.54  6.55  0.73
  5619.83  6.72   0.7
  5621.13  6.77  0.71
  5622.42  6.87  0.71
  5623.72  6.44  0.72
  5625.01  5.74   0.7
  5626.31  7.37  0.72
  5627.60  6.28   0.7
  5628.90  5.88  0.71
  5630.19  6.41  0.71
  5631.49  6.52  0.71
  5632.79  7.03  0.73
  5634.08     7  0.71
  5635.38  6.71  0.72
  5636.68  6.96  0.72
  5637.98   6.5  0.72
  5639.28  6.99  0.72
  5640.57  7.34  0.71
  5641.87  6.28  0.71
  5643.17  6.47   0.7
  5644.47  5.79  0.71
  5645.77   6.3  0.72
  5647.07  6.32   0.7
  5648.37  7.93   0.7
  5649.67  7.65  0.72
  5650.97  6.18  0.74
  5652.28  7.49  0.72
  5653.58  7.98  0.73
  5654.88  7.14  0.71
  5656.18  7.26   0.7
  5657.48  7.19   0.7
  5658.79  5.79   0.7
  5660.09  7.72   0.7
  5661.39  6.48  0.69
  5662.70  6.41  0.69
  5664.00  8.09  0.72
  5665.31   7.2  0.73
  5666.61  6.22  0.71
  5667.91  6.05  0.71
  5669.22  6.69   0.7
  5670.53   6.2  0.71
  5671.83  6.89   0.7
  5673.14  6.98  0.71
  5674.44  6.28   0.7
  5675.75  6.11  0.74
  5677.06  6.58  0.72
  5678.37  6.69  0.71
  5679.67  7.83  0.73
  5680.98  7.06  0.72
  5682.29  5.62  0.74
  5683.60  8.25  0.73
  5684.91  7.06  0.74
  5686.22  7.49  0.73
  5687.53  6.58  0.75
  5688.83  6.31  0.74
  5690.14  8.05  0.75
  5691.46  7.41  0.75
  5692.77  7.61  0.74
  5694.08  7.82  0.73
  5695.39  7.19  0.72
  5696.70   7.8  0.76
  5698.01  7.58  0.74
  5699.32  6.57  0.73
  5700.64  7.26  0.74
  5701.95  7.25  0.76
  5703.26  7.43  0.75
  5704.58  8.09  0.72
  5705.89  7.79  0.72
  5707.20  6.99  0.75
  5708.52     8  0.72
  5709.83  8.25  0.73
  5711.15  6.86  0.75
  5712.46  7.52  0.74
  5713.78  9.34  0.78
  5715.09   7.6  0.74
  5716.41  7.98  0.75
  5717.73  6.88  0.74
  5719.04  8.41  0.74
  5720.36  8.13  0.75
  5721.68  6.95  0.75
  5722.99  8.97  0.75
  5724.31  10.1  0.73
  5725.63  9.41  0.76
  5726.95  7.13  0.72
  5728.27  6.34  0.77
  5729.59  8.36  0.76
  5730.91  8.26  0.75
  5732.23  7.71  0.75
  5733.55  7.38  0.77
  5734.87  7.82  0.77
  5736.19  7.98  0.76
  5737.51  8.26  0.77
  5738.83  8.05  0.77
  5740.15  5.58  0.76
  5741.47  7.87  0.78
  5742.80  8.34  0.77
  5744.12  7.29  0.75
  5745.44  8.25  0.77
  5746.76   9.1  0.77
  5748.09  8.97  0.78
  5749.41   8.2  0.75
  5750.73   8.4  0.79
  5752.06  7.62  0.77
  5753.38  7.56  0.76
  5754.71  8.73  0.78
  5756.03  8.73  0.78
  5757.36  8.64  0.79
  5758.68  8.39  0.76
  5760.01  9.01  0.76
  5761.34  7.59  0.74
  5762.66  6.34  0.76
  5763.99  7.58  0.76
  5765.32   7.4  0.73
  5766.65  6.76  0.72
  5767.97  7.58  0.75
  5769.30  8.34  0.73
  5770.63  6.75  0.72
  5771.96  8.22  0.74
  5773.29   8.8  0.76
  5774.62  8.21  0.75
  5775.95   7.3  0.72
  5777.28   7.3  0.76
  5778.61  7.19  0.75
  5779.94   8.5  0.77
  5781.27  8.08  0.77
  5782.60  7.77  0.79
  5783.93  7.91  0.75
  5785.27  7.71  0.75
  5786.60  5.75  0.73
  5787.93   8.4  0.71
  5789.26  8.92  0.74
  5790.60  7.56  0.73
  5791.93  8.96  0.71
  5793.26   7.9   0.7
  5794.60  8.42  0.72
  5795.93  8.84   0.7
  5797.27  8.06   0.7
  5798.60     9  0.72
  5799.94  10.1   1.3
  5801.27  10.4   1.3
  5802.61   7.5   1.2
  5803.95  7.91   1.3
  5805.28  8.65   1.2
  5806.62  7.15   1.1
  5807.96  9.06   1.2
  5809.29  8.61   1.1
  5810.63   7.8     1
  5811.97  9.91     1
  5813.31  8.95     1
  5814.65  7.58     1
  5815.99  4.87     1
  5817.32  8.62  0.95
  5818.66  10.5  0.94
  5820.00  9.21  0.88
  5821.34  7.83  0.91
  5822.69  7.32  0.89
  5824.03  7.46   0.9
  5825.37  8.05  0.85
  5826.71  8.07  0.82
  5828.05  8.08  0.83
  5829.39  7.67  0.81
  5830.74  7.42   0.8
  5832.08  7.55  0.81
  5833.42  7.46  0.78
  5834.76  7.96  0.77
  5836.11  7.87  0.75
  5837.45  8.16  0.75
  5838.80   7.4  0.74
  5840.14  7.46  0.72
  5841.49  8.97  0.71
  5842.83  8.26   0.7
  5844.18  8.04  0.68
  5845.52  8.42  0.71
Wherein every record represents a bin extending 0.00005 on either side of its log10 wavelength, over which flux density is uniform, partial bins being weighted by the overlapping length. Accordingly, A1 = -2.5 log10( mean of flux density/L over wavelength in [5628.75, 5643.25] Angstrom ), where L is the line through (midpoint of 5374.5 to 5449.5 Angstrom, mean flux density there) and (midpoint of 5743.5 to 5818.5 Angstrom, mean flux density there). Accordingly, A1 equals 0.13 mag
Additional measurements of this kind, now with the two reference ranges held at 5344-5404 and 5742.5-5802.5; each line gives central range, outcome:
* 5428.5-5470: 0.13 mag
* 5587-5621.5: 0.20 mag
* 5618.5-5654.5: 0.14 mag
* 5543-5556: 0.09 mag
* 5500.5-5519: 0.21 mag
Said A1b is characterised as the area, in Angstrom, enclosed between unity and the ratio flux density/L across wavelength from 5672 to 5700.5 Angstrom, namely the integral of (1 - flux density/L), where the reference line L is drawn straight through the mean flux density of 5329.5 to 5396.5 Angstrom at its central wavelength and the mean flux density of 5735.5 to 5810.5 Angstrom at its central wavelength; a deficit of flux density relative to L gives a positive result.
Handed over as 2.37 Angstrom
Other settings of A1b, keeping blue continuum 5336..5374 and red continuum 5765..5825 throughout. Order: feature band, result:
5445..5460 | 2.3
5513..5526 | 0.7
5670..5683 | 1.7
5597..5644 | 6.0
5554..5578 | 1.4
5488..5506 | 2.7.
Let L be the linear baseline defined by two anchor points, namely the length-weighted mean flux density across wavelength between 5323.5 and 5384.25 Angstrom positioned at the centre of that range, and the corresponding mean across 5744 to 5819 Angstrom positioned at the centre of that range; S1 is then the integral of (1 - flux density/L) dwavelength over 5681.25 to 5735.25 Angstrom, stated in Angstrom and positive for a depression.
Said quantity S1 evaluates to 1.19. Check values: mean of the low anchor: 6.27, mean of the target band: 7.64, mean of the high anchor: 8.13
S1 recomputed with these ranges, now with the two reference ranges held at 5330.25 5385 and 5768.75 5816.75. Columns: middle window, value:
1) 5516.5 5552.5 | 2.3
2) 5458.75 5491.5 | 2.3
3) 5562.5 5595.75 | 2.9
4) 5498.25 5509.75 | 1.7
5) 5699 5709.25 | 0.4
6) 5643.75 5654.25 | 0.8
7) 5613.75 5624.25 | 1.3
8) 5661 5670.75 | 1.2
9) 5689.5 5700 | 0.3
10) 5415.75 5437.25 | -0.8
